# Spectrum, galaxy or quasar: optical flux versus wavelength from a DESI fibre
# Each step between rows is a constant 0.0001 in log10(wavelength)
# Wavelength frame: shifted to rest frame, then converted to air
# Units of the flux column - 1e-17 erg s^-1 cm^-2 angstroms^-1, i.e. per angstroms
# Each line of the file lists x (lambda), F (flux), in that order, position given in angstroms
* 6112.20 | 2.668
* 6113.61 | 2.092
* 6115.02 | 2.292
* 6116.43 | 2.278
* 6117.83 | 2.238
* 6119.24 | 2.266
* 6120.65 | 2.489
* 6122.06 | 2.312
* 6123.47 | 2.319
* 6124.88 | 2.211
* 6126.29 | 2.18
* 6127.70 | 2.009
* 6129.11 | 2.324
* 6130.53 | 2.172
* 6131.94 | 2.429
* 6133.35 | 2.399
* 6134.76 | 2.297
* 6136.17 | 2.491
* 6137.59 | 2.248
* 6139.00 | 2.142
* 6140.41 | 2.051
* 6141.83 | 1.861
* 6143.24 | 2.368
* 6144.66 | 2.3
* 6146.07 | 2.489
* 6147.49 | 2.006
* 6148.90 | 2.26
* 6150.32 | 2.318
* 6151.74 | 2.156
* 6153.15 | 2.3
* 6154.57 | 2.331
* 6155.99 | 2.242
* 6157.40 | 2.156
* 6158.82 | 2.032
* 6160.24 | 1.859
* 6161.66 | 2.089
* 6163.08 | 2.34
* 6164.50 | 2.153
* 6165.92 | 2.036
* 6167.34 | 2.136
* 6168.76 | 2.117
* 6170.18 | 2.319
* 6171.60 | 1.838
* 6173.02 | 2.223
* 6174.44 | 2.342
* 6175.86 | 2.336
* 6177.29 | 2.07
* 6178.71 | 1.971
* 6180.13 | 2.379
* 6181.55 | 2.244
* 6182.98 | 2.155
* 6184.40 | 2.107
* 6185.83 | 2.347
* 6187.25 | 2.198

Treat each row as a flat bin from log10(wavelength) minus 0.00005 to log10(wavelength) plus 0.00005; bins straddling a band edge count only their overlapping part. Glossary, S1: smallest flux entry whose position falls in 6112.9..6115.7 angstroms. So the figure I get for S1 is 2.092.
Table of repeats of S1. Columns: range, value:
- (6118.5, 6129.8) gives 2.009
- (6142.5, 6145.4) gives 2.3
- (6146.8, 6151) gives 2.006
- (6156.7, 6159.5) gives 2.032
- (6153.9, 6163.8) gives 1.859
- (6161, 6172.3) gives 1.838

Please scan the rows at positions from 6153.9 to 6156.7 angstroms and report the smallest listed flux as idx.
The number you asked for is 2.242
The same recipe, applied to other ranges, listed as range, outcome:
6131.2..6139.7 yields 2.142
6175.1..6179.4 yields 1.971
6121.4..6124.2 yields 2.312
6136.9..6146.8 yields 1.861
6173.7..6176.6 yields 2.336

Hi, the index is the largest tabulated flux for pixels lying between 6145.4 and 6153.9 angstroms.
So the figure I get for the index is 2.489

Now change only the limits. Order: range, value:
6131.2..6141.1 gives 2.491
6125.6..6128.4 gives 2.18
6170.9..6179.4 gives 2.342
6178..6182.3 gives 2.379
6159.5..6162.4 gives 2.089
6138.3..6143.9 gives 2.368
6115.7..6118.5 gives 2.278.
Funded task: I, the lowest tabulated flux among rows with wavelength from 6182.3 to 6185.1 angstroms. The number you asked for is 2.107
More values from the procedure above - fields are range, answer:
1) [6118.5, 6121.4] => 2.266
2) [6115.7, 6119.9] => 2.238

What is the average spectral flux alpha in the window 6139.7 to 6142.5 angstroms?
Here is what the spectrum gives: 1.96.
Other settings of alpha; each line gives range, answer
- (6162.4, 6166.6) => 2.18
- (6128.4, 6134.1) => 2.33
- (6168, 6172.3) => 2.09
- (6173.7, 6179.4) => 2.18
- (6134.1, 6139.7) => 2.29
